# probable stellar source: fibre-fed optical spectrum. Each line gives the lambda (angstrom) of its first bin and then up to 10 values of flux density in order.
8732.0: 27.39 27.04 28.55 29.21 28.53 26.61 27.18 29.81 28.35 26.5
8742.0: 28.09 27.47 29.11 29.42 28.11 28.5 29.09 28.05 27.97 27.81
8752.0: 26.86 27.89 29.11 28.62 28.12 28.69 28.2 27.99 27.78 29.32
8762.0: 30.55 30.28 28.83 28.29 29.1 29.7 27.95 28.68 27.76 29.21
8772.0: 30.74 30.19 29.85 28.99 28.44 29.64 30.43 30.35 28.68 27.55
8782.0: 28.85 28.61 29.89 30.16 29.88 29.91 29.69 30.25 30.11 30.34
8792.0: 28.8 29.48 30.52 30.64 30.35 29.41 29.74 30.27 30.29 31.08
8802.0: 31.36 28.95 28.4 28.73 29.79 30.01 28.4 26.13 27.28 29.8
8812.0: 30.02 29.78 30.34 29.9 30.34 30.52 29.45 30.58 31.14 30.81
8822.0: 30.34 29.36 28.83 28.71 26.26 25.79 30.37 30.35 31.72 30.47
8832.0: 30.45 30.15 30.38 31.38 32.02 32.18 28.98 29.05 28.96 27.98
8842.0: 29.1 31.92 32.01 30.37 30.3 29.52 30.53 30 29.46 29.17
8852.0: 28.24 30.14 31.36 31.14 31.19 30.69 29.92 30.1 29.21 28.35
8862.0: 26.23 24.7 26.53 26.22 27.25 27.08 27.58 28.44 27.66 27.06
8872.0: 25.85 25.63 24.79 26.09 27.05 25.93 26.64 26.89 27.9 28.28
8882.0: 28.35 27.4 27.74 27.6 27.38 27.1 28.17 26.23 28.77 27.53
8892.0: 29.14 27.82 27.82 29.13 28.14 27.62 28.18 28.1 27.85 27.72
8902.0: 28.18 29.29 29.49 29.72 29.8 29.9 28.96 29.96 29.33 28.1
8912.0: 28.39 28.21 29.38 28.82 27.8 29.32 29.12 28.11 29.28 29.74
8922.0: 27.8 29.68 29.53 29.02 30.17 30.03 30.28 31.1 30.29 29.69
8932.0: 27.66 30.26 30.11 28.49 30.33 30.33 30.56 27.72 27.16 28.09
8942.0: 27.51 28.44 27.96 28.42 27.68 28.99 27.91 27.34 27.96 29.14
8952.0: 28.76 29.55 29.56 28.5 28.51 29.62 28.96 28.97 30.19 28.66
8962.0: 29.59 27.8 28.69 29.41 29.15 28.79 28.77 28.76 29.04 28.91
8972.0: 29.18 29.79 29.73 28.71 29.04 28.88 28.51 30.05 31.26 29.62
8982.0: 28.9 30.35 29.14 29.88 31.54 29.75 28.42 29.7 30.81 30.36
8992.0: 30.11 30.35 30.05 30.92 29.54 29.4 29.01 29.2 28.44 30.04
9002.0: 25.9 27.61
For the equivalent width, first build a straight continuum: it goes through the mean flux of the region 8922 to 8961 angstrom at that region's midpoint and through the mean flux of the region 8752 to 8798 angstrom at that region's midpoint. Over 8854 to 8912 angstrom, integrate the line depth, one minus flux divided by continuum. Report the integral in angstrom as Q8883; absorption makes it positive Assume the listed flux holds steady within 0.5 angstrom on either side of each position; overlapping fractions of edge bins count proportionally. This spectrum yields 2.20 angstrom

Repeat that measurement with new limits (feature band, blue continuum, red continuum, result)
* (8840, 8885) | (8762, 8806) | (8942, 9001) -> 1.6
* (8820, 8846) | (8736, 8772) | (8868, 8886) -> -2.3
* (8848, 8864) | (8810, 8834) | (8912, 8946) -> 0.1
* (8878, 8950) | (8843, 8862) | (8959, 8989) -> 2.5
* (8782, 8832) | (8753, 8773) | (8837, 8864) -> -0.7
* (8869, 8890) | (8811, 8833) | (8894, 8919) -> 1.5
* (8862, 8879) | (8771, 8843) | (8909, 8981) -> 1.7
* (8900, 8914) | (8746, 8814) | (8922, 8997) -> 0.1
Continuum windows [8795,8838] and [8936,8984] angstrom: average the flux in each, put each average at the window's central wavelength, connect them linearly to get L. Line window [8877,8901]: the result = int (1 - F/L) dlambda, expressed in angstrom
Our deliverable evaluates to 1.3 angstrom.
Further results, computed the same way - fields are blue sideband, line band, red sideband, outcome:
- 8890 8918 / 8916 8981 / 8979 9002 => 0.4 angstrom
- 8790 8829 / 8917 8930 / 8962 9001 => 0.0 angstrom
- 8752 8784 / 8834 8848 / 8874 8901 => -1.1 angstrom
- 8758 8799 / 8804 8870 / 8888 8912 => -1.0 angstrom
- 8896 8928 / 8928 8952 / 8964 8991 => 0.2 angstrom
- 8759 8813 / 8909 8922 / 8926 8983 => 0.2 angstrom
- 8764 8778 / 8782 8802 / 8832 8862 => -0.4 angstrom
